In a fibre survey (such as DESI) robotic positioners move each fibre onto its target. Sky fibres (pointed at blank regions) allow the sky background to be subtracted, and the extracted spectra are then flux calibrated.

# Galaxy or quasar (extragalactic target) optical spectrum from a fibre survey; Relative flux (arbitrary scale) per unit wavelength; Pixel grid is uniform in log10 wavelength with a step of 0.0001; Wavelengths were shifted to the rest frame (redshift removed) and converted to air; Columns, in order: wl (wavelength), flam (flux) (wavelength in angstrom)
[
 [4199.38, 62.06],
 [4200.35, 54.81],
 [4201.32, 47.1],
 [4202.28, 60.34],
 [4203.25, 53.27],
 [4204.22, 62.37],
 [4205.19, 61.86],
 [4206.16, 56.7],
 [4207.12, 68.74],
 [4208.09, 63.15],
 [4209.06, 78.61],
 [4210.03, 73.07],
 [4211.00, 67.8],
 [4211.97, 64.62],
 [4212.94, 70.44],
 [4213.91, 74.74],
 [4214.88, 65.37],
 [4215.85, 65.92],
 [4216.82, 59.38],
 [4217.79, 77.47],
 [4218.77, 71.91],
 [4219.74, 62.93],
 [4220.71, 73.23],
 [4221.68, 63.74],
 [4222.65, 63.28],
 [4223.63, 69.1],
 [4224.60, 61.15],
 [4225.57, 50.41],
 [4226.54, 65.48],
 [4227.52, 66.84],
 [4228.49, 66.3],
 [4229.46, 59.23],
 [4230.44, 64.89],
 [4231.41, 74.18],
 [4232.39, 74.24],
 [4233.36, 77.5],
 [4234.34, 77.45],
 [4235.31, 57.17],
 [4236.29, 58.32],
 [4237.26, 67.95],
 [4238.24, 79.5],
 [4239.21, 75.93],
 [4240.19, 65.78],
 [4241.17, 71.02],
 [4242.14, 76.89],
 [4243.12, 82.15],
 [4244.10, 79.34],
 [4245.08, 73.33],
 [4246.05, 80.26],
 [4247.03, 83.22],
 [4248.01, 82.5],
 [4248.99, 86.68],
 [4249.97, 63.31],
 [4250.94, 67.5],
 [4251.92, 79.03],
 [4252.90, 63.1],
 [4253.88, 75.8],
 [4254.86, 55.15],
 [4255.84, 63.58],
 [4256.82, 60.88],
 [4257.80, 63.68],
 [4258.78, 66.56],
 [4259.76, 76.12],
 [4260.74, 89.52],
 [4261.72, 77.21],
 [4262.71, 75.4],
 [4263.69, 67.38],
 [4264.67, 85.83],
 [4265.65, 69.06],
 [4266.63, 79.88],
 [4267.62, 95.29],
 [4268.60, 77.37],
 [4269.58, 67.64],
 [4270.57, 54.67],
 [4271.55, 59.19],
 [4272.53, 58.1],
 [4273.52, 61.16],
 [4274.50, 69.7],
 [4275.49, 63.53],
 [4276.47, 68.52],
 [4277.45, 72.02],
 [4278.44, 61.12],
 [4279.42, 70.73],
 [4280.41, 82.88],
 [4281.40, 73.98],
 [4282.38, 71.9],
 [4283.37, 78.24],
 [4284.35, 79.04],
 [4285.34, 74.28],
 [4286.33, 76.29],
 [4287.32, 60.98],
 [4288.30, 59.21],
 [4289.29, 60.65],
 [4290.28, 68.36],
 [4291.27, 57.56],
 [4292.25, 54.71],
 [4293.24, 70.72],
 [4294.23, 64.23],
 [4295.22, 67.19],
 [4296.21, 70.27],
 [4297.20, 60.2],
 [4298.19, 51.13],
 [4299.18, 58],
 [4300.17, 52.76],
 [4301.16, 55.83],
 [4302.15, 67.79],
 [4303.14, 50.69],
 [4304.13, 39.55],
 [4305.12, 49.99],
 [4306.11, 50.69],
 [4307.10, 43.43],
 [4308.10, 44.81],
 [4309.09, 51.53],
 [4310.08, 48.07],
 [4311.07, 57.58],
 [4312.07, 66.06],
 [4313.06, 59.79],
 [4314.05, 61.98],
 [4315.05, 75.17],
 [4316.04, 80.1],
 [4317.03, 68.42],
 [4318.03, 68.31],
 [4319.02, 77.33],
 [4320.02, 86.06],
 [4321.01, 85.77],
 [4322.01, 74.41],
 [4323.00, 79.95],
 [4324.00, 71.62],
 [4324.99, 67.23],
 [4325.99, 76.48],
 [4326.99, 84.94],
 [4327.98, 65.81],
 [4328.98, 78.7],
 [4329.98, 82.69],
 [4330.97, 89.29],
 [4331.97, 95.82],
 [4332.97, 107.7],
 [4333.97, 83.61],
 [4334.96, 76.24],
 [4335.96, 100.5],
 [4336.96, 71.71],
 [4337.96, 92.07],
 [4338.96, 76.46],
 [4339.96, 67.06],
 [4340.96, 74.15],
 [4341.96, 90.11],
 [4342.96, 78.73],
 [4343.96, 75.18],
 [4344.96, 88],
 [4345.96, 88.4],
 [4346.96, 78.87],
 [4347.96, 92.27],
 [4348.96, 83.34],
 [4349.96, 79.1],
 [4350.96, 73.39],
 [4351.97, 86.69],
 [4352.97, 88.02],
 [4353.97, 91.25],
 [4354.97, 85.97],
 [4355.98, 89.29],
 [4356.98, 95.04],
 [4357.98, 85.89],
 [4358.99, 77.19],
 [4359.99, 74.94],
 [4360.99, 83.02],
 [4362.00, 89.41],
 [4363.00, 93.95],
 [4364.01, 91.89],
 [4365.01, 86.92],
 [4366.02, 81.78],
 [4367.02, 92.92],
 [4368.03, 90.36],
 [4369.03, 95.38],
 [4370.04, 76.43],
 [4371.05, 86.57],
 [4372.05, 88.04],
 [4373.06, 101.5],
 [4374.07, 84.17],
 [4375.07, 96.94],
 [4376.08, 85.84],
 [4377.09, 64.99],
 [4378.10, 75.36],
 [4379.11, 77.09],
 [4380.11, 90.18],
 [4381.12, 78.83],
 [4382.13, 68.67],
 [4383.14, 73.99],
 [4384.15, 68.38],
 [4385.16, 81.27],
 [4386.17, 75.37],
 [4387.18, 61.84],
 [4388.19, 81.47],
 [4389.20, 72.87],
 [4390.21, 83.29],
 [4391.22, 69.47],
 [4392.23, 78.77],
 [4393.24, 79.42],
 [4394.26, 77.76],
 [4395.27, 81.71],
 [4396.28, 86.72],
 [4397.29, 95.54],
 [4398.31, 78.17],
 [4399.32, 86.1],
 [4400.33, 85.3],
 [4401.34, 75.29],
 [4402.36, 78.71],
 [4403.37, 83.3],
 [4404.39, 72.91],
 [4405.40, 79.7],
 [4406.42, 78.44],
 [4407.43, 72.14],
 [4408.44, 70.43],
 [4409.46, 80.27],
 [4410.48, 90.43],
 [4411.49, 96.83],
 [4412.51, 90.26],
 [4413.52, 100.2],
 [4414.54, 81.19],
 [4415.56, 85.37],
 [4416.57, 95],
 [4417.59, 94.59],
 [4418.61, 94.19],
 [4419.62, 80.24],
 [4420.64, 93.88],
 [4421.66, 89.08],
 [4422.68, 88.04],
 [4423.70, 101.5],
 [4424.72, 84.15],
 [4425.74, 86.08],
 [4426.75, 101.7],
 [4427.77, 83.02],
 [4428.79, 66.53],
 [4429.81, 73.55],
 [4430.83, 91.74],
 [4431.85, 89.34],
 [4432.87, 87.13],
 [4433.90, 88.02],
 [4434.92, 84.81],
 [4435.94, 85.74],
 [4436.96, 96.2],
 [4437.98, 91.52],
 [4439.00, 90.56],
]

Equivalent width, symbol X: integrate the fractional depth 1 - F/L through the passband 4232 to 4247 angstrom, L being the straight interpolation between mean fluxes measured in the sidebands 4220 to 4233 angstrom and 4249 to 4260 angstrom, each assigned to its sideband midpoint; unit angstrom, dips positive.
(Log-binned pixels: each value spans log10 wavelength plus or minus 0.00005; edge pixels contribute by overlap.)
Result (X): -1.6 angstrom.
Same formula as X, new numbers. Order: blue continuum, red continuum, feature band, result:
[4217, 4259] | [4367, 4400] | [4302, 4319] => 3.9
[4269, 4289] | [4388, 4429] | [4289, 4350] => 2.1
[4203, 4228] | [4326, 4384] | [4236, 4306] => 4.1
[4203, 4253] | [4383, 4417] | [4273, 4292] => 1.1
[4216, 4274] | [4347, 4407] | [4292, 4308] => 4.0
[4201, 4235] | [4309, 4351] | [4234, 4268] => -1.9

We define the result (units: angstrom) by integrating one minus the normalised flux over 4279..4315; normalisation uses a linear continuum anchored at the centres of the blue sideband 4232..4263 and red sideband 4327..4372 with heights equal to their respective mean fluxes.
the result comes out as 7.7 angstrom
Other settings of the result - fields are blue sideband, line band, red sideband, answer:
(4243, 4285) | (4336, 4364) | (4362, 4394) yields -1.5 angstrom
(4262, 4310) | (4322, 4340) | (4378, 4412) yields -2.8 angstrom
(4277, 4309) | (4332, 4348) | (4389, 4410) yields -3.2 angstrom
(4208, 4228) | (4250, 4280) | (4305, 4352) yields 0.3 angstrom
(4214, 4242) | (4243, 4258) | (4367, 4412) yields -0.6 angstrom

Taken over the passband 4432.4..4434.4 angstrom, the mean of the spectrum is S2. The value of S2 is 87.2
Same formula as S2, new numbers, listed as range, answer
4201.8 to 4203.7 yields 56.9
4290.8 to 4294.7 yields 61.9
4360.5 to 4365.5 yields 89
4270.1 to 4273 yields 57.5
